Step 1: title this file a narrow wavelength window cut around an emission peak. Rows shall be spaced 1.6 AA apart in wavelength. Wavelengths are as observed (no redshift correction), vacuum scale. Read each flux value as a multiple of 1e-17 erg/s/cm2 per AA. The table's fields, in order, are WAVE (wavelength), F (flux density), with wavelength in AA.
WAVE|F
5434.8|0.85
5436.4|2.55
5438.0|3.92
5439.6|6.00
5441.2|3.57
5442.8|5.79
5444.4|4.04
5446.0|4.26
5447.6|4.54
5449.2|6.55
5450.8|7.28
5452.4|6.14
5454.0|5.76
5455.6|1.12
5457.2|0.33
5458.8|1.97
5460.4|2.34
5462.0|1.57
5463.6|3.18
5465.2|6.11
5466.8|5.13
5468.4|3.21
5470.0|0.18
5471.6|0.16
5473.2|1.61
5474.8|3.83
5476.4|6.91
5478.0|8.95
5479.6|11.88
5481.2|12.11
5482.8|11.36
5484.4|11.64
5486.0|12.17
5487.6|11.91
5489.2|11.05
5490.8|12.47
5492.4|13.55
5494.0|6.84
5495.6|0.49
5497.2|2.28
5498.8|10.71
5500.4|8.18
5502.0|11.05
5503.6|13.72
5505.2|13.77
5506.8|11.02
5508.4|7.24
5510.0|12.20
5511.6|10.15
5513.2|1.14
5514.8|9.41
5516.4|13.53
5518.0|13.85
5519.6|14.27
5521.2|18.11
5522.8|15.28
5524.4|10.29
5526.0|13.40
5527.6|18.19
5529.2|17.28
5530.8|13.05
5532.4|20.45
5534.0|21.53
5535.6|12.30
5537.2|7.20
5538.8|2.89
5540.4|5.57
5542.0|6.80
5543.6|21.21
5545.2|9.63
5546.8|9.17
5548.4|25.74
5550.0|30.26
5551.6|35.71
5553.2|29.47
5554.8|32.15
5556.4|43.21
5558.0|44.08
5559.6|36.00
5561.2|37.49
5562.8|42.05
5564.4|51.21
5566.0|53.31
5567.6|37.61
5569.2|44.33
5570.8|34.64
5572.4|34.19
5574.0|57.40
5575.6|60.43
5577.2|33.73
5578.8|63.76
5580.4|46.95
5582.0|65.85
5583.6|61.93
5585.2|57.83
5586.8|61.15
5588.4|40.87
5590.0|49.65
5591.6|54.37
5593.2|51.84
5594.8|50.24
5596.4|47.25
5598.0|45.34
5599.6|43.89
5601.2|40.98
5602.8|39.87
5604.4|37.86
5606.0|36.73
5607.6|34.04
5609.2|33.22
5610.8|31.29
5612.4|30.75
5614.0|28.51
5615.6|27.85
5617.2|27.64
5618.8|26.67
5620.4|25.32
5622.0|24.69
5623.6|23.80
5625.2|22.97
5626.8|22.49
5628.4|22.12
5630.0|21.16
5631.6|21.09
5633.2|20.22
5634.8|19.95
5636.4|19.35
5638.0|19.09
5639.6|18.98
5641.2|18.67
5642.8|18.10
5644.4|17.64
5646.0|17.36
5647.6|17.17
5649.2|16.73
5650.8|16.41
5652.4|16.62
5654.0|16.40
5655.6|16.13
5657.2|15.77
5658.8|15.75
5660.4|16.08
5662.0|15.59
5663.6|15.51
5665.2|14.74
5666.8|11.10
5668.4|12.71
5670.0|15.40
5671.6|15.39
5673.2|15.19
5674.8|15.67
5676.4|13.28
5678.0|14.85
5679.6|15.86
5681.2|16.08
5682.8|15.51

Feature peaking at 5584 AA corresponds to Lyman alpha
